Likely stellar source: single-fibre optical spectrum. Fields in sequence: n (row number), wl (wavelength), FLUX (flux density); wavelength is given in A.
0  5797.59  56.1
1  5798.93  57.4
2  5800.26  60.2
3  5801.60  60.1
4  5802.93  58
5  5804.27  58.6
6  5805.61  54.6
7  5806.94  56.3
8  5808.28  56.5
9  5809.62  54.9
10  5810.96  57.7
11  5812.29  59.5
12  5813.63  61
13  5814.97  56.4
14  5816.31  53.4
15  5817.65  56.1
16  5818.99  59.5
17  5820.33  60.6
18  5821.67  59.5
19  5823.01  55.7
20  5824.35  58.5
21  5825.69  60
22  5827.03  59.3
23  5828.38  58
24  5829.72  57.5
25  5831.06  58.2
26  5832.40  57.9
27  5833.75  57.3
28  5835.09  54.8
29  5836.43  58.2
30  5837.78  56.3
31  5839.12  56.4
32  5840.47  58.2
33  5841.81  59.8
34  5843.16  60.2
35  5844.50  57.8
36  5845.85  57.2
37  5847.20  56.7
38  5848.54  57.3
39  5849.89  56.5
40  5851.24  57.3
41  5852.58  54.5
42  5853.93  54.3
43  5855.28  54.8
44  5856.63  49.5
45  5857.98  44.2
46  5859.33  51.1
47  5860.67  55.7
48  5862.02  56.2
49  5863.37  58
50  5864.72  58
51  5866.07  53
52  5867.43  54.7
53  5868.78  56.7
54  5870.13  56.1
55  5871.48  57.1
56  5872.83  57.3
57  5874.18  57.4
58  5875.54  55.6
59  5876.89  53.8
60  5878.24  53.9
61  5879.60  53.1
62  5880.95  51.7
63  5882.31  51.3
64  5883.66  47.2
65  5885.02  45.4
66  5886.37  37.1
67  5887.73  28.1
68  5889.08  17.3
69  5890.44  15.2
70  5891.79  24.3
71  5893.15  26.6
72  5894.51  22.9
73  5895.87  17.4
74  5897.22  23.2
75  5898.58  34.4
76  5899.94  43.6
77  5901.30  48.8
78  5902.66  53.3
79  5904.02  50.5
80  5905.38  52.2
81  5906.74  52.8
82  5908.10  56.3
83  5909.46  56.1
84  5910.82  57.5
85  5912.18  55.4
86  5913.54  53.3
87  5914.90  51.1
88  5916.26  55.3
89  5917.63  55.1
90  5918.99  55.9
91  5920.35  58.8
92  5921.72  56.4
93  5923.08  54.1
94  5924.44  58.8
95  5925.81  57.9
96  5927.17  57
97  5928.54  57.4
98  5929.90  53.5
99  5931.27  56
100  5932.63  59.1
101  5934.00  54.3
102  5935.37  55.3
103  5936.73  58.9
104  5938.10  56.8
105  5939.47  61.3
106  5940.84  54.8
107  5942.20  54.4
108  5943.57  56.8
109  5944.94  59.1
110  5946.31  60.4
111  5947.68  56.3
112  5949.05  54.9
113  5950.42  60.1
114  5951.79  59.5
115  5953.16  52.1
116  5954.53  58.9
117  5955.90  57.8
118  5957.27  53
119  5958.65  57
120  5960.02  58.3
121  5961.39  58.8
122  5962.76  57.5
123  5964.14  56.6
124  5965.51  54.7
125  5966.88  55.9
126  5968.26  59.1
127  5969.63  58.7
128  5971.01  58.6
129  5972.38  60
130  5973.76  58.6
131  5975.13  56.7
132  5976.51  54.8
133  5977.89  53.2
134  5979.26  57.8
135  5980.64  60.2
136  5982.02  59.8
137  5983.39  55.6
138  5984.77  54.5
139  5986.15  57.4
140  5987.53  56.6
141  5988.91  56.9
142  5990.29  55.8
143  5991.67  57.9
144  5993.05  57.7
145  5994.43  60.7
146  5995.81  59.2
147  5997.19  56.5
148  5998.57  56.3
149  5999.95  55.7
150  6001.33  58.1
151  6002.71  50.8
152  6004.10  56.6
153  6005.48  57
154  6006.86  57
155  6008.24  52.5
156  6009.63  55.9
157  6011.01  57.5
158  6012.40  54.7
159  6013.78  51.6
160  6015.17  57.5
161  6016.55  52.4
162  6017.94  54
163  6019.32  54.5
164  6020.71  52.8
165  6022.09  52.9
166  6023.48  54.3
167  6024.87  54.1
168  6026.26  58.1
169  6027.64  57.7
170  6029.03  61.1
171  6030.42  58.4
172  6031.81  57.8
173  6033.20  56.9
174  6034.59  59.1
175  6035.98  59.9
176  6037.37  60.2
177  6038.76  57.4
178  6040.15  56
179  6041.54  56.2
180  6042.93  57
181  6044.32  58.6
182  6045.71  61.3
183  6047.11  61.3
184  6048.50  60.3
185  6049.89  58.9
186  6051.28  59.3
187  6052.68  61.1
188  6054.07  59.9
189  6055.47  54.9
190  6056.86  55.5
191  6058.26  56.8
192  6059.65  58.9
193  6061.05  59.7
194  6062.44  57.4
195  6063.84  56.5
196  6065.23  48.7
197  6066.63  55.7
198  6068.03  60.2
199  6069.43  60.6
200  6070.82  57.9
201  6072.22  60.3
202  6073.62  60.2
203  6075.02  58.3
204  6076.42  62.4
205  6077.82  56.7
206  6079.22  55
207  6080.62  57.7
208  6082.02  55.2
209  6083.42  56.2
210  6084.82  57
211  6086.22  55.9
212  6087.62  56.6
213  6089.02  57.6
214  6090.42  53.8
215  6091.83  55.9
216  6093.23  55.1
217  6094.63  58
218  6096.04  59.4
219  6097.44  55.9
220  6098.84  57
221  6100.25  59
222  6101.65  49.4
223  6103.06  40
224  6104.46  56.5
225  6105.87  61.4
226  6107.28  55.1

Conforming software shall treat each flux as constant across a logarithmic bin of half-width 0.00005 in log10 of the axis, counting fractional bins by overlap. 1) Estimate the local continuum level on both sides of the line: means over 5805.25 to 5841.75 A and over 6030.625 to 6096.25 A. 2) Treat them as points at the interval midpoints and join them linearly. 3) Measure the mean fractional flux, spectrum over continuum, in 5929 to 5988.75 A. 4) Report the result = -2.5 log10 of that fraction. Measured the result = 0.01 mag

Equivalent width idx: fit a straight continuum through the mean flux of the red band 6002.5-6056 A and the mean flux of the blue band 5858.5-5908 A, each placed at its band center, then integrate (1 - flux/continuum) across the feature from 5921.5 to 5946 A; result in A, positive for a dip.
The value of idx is -3.69 A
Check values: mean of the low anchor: 45.4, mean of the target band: 56.8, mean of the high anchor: 56.9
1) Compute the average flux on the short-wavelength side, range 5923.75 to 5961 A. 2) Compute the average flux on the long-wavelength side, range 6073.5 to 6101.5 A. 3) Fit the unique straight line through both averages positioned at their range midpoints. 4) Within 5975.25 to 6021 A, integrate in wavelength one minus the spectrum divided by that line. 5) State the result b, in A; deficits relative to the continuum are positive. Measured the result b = 0.74 A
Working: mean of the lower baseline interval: 57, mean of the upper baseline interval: 56.9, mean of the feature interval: 56.1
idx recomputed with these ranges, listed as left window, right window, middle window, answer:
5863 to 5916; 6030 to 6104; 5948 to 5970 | -2.86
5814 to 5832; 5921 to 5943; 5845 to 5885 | 2.15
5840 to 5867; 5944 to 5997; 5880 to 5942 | 9.43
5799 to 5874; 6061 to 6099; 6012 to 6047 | 0.24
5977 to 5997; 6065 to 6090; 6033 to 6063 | -0.57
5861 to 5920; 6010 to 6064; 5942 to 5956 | -1.71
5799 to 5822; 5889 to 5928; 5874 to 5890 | 1.36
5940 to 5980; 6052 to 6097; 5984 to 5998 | -0.04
